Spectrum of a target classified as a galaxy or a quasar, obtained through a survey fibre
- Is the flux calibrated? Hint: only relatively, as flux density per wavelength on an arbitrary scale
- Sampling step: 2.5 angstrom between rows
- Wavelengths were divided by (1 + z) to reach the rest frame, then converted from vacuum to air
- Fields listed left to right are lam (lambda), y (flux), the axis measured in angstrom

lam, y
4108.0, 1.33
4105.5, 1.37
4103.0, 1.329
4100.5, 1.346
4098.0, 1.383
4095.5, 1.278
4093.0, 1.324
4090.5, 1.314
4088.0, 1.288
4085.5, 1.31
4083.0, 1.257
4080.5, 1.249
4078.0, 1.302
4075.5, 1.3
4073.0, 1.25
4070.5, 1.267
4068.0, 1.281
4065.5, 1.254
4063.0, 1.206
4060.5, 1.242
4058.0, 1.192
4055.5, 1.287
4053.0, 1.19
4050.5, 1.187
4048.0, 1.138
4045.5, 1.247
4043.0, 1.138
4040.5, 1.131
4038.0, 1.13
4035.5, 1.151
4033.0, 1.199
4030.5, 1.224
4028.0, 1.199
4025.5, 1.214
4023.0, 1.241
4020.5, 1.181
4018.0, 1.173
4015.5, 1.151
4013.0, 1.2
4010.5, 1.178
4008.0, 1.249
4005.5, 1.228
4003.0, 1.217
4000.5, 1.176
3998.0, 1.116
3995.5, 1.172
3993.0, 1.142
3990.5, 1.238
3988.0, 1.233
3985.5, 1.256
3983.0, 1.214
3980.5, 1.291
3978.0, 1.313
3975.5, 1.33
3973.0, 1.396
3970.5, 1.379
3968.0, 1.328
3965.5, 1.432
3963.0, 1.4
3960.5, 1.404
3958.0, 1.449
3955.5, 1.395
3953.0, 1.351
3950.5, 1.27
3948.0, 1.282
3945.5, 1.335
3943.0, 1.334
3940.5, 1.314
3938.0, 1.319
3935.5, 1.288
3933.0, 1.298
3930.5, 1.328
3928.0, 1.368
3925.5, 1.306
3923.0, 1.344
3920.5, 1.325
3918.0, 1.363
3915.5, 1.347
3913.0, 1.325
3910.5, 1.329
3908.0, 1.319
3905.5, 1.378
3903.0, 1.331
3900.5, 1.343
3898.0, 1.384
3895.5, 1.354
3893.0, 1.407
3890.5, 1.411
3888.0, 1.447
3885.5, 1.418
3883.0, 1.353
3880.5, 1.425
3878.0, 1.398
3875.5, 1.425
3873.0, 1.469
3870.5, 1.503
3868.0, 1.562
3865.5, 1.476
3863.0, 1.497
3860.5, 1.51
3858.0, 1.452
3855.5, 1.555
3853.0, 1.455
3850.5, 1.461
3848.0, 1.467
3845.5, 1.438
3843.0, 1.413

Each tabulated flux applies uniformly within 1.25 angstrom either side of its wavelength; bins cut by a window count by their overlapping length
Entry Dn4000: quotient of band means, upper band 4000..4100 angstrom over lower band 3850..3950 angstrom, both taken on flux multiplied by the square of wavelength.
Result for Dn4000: 1.0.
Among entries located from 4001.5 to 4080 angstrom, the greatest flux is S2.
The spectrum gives 1.302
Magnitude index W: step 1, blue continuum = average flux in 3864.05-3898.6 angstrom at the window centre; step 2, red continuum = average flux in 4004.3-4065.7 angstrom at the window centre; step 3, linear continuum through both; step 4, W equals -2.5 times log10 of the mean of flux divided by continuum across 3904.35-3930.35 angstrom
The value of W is 0.03 mag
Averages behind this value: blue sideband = 1.43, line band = 1.34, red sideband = 1.2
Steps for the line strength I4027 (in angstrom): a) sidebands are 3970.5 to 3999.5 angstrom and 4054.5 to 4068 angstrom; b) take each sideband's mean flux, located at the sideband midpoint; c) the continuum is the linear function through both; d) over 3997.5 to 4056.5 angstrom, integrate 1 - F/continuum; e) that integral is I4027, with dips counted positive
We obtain 2.6 angstrom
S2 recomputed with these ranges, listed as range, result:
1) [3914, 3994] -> 1.449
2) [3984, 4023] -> 1.256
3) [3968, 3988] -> 1.396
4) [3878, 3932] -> 1.447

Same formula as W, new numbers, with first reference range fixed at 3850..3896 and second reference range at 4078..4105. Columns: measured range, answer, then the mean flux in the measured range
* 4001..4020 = 0.140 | 1.2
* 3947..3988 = 0.040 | 1.34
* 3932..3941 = 0.086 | 1.3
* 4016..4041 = 0.142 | 1.18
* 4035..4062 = 0.130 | 1.19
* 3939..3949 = 0.071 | 1.32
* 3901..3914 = 0.073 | 1.34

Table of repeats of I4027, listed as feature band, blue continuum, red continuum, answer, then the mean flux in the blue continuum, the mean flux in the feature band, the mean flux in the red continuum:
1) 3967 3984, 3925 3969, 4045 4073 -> -0.1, 1.35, 1.32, 1.23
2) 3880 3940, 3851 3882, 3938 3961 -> 2.3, 1.48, 1.35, 1.34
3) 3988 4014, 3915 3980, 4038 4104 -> 2.2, 1.35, 1.19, 1.25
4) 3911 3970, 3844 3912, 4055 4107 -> 1.7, 1.43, 1.34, 1.29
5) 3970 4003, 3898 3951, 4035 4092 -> 1.0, 1.33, 1.25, 1.23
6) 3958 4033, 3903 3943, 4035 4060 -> -0.5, 1.33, 1.25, 1.18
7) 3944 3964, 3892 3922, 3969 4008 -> -1.1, 1.35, 1.36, 1.25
